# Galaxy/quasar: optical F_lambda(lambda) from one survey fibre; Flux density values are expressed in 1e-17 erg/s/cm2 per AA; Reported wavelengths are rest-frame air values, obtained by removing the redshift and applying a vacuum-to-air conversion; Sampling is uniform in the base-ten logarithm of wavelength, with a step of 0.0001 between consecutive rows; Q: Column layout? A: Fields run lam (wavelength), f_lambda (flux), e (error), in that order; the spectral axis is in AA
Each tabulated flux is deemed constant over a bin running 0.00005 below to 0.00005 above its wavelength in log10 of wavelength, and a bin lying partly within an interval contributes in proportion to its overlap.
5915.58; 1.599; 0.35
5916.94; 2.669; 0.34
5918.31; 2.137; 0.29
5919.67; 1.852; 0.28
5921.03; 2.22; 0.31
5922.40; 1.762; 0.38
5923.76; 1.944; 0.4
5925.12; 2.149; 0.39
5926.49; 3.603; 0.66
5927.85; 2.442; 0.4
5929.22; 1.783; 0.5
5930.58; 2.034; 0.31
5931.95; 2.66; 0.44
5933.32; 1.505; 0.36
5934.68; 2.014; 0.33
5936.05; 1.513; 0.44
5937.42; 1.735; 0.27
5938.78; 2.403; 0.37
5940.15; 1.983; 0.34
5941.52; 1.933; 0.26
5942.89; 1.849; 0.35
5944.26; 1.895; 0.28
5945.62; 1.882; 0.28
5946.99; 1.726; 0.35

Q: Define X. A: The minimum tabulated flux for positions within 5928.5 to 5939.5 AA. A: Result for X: 1.505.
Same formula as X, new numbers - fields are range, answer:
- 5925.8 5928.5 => 2.442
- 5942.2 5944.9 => 1.849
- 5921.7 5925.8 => 1.762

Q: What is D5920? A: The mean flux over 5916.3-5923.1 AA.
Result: 2.12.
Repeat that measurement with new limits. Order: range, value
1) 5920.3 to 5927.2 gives 2.33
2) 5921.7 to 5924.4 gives 1.85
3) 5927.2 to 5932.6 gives 2.22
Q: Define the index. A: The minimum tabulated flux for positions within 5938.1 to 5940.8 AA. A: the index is 1.983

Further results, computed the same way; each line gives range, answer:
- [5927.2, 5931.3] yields 1.783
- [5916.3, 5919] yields 2.137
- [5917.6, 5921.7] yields 1.852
